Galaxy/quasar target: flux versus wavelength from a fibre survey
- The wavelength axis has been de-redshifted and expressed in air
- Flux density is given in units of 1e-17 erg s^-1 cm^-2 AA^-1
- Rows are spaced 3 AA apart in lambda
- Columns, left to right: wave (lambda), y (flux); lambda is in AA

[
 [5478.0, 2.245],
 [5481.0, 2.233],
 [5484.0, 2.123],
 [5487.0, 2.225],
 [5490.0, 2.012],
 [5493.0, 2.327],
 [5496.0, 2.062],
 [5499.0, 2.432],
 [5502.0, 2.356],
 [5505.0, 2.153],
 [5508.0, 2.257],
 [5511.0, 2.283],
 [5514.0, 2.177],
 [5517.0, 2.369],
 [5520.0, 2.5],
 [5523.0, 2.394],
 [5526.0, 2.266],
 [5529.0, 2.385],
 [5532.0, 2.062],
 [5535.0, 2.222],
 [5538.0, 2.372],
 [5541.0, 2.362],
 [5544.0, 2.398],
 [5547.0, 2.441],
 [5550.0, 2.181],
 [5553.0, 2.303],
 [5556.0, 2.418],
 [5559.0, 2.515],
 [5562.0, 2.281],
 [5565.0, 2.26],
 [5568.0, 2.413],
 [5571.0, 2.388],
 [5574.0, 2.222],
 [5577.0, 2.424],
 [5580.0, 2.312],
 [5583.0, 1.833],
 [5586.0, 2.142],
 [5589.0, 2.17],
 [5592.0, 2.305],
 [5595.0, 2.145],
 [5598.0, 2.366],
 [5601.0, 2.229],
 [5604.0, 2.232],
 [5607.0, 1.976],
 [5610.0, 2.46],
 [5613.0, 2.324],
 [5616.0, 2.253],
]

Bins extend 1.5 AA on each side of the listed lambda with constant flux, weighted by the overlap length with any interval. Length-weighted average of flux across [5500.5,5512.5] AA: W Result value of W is 2.26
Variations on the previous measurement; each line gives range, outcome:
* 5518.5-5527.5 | 2.39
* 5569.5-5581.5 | 2.34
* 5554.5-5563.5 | 2.4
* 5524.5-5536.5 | 2.23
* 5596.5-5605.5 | 2.28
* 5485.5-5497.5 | 2.16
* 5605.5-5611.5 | 2.22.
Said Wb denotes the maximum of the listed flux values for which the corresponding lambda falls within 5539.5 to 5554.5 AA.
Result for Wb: 2.441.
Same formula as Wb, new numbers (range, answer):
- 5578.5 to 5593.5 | 2.312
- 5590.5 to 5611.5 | 2.46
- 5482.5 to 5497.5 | 2.327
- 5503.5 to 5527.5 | 2.5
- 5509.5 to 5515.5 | 2.283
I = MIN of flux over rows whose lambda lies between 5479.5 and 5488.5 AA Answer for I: 2.123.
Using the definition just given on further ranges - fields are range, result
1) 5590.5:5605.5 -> 2.145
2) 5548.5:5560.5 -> 2.181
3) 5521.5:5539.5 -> 2.062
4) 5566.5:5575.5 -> 2.222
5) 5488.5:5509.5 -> 2.012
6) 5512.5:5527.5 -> 2.177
